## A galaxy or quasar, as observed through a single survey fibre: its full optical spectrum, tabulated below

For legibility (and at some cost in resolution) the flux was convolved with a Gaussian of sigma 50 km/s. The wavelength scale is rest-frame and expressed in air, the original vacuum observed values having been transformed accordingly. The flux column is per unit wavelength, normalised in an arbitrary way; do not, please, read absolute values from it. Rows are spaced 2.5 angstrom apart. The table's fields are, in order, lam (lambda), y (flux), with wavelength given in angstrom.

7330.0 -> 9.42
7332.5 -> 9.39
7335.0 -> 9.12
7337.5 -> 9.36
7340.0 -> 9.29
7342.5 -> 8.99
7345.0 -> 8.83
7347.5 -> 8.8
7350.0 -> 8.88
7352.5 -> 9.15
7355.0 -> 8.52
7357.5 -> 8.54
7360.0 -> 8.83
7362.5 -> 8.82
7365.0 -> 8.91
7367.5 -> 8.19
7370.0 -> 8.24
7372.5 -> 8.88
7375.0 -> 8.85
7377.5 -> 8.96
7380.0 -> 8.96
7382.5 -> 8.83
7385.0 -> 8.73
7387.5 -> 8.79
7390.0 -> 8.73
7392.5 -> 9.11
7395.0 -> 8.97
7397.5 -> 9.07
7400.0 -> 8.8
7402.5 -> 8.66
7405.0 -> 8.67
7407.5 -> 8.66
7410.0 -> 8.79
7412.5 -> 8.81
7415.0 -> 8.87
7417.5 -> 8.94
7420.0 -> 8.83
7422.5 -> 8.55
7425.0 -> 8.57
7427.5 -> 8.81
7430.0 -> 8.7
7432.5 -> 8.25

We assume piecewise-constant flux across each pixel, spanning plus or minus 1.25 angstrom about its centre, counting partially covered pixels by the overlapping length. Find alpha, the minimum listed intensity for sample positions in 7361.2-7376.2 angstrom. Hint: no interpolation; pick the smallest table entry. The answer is 8.19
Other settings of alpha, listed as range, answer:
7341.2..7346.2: 8.83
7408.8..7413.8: 8.79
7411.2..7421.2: 8.81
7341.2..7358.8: 8.52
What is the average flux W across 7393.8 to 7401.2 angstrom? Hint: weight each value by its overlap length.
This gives 8.95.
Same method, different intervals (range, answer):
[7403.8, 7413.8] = 8.73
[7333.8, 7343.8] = 9.19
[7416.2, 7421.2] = 8.89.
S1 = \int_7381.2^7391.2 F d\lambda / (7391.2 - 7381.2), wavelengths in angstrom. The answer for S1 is 8.77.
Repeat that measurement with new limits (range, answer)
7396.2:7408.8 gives 8.77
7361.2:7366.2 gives 8.86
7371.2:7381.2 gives 8.91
